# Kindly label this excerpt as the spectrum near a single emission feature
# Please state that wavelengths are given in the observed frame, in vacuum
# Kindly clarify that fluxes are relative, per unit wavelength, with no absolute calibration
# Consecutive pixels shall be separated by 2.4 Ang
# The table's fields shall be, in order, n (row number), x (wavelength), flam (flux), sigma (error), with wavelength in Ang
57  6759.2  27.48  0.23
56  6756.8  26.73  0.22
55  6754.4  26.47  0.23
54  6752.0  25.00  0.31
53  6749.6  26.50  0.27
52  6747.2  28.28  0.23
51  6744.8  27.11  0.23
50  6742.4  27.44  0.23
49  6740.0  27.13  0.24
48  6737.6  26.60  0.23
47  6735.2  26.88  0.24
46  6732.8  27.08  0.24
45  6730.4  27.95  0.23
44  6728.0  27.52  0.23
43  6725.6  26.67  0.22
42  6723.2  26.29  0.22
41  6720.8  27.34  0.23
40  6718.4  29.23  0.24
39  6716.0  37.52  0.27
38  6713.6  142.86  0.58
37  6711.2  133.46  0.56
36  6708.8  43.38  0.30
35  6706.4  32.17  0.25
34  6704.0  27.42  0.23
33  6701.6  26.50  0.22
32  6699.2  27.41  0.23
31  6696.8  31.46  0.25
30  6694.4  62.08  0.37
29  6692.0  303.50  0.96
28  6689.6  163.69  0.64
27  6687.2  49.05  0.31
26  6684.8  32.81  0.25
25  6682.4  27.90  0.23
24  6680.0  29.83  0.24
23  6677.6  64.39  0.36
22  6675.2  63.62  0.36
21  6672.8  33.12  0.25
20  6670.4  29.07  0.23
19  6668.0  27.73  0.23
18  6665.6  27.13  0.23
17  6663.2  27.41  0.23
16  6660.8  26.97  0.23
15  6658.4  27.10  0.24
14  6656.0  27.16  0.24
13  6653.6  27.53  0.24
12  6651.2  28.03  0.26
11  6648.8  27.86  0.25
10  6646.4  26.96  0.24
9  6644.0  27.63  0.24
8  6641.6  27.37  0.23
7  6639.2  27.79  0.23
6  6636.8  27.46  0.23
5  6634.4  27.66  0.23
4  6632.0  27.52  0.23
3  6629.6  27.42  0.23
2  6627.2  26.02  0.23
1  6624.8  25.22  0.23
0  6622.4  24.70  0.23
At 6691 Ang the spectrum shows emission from H-alpha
